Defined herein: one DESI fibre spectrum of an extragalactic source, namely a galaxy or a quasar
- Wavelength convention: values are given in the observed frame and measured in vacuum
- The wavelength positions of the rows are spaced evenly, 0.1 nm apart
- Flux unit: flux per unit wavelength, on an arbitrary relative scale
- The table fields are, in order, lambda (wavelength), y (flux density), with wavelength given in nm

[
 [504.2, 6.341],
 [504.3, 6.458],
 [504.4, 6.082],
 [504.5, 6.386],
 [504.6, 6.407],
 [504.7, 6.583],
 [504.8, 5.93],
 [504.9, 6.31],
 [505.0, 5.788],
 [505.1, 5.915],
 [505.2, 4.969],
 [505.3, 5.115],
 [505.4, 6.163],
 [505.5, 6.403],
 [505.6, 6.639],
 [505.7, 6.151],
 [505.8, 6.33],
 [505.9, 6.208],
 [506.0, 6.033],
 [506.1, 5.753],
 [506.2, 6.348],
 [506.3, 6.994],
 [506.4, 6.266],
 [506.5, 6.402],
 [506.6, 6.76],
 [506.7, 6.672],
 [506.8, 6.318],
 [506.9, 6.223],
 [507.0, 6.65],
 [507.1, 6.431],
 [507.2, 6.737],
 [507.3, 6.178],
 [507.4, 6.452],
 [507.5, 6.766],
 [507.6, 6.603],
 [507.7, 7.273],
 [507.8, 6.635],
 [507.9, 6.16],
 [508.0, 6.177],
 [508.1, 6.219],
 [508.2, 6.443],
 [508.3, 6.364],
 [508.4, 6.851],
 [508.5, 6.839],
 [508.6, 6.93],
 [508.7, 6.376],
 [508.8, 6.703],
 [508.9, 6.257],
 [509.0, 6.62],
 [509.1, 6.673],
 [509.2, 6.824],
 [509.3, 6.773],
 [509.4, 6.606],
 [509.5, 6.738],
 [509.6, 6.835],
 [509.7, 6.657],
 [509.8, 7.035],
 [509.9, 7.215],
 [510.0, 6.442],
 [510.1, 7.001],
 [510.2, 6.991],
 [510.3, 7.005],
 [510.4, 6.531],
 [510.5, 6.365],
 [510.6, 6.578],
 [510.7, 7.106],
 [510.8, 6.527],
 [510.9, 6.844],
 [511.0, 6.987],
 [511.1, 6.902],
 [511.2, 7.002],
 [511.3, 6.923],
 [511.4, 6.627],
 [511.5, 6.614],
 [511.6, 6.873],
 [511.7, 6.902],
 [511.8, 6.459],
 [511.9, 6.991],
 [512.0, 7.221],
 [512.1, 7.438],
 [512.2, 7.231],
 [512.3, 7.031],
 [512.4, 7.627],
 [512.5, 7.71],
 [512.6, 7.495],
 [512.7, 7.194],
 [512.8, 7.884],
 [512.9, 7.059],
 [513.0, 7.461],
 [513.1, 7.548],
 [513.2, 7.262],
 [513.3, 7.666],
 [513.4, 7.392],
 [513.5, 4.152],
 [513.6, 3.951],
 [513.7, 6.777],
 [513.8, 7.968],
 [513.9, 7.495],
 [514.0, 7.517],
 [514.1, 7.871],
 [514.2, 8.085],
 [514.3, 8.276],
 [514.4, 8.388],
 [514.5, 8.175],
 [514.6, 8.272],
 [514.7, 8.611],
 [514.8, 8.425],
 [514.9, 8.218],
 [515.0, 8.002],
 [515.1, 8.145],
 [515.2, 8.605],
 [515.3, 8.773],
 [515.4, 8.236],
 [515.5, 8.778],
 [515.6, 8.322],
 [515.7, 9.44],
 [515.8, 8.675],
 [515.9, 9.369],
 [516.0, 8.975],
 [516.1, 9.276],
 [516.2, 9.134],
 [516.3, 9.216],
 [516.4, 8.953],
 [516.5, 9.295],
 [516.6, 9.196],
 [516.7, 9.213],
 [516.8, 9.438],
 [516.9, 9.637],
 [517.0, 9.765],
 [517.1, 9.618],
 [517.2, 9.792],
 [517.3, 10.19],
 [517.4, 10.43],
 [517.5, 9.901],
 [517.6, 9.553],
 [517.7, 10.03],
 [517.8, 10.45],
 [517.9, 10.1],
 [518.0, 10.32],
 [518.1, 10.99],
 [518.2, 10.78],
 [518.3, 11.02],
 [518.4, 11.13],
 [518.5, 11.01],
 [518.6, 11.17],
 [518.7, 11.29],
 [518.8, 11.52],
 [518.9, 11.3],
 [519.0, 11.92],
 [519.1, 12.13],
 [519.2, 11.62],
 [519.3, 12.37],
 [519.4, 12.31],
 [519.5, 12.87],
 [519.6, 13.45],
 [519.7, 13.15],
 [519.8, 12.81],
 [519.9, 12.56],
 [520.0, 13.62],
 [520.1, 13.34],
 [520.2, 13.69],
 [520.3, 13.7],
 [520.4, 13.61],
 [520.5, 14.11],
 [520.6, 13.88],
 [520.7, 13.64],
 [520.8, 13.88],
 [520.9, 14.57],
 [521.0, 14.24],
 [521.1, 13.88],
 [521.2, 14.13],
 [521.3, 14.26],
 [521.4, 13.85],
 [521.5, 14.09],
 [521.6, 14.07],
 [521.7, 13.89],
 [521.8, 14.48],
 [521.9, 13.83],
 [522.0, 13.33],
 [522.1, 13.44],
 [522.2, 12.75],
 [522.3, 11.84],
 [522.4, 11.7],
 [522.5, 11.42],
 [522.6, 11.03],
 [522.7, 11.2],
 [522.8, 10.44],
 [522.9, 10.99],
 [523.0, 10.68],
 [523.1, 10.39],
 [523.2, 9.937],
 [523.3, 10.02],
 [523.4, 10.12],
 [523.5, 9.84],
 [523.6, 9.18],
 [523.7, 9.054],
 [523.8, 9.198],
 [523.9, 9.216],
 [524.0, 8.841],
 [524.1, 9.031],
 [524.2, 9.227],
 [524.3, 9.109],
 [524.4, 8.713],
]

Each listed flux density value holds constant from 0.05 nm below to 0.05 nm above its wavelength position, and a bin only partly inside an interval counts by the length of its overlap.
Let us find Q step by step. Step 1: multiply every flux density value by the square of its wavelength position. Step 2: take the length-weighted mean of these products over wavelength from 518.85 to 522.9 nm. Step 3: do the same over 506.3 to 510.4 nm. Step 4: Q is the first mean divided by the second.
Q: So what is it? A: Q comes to 2.1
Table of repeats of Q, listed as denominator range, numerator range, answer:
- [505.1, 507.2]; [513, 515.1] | 1.24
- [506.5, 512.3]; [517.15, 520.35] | 1.79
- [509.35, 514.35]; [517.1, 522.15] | 1.83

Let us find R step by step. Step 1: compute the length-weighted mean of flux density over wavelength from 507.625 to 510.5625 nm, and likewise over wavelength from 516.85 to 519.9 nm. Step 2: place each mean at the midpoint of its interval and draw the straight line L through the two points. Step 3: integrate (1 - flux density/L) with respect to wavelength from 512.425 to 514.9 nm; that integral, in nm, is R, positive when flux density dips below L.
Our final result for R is 0.39 nm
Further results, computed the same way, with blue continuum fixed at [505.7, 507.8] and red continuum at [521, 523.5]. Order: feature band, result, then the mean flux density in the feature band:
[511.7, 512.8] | 0.166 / 7.25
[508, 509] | 0.082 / 6.54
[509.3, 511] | 0.210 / 6.79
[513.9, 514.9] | 0.129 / 8.15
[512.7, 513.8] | 0.261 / 6.79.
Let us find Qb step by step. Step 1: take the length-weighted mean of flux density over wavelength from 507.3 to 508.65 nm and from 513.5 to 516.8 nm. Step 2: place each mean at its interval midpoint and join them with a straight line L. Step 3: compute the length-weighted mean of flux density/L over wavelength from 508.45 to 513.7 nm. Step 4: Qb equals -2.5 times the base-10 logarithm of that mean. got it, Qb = 0.07 mag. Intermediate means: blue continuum 6.58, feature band 6.85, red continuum 8.32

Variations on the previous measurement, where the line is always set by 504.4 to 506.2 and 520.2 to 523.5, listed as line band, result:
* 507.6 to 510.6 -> 0.14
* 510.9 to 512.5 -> 0.23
